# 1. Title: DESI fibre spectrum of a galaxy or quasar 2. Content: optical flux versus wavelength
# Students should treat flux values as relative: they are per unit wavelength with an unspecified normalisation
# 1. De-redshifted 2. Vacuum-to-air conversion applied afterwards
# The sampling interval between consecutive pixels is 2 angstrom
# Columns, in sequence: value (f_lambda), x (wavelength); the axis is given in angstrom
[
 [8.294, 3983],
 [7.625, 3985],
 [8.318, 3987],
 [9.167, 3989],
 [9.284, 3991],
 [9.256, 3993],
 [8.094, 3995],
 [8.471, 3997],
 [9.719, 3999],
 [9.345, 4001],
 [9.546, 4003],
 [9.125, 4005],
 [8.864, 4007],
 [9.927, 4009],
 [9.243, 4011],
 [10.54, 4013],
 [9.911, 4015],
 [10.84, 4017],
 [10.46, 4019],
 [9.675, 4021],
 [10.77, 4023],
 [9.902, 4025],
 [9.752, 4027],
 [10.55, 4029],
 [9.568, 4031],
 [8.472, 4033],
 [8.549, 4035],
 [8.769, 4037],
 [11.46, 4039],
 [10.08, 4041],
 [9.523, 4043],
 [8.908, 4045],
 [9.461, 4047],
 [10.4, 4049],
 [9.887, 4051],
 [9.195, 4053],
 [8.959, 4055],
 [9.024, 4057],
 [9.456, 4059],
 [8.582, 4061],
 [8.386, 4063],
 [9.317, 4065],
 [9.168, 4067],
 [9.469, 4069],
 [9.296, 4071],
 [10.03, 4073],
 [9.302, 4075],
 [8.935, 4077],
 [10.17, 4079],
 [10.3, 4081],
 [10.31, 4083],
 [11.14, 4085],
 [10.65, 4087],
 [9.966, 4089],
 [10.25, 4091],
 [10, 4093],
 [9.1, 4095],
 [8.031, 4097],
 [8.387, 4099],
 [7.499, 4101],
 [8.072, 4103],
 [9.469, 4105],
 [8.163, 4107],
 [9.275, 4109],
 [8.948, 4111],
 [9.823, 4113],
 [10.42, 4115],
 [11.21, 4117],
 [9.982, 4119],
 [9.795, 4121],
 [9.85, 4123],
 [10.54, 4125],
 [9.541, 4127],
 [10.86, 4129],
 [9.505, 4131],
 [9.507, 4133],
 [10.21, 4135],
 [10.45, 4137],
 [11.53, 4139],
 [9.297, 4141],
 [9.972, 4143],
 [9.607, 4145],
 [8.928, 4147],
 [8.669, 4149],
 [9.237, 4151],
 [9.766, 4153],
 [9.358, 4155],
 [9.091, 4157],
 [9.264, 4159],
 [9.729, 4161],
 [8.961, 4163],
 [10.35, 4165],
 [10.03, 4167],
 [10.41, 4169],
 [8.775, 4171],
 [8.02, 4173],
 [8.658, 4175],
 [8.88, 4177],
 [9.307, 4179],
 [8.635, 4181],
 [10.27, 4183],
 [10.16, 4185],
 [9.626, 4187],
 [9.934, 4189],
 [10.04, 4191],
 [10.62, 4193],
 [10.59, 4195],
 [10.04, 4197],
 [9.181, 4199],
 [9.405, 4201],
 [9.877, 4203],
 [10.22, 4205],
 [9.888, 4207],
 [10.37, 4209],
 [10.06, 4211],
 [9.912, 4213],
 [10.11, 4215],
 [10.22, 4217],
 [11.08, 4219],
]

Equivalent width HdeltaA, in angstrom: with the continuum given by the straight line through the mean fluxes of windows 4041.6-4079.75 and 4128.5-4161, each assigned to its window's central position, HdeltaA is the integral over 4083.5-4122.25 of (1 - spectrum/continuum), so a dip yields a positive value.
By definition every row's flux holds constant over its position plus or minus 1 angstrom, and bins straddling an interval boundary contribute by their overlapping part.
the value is 0.1 angstrom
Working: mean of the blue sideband 9.34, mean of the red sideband 9.69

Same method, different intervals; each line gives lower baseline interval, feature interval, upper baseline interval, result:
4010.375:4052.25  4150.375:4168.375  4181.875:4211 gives 0.75 angstrom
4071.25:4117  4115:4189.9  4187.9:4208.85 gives 0.68 angstrom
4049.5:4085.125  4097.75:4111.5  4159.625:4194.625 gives 1.42 angstrom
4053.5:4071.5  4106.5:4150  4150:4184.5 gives -2.80 angstrom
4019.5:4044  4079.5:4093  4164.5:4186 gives -1.08 angstrom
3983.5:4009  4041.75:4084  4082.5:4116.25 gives -0.98 angstrom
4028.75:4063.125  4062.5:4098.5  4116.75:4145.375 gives 0.12 angstrom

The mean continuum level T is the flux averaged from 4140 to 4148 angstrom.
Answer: 9.45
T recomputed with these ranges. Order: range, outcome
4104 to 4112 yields 8.96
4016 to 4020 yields 10.7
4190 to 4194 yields 10.3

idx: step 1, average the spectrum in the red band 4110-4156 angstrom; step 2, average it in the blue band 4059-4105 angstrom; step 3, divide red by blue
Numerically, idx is 1.05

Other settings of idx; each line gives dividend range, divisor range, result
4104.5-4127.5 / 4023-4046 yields 1.01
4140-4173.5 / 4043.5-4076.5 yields 1.01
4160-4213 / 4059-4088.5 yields 1.01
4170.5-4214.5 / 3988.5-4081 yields 1.02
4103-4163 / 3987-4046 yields 1.01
